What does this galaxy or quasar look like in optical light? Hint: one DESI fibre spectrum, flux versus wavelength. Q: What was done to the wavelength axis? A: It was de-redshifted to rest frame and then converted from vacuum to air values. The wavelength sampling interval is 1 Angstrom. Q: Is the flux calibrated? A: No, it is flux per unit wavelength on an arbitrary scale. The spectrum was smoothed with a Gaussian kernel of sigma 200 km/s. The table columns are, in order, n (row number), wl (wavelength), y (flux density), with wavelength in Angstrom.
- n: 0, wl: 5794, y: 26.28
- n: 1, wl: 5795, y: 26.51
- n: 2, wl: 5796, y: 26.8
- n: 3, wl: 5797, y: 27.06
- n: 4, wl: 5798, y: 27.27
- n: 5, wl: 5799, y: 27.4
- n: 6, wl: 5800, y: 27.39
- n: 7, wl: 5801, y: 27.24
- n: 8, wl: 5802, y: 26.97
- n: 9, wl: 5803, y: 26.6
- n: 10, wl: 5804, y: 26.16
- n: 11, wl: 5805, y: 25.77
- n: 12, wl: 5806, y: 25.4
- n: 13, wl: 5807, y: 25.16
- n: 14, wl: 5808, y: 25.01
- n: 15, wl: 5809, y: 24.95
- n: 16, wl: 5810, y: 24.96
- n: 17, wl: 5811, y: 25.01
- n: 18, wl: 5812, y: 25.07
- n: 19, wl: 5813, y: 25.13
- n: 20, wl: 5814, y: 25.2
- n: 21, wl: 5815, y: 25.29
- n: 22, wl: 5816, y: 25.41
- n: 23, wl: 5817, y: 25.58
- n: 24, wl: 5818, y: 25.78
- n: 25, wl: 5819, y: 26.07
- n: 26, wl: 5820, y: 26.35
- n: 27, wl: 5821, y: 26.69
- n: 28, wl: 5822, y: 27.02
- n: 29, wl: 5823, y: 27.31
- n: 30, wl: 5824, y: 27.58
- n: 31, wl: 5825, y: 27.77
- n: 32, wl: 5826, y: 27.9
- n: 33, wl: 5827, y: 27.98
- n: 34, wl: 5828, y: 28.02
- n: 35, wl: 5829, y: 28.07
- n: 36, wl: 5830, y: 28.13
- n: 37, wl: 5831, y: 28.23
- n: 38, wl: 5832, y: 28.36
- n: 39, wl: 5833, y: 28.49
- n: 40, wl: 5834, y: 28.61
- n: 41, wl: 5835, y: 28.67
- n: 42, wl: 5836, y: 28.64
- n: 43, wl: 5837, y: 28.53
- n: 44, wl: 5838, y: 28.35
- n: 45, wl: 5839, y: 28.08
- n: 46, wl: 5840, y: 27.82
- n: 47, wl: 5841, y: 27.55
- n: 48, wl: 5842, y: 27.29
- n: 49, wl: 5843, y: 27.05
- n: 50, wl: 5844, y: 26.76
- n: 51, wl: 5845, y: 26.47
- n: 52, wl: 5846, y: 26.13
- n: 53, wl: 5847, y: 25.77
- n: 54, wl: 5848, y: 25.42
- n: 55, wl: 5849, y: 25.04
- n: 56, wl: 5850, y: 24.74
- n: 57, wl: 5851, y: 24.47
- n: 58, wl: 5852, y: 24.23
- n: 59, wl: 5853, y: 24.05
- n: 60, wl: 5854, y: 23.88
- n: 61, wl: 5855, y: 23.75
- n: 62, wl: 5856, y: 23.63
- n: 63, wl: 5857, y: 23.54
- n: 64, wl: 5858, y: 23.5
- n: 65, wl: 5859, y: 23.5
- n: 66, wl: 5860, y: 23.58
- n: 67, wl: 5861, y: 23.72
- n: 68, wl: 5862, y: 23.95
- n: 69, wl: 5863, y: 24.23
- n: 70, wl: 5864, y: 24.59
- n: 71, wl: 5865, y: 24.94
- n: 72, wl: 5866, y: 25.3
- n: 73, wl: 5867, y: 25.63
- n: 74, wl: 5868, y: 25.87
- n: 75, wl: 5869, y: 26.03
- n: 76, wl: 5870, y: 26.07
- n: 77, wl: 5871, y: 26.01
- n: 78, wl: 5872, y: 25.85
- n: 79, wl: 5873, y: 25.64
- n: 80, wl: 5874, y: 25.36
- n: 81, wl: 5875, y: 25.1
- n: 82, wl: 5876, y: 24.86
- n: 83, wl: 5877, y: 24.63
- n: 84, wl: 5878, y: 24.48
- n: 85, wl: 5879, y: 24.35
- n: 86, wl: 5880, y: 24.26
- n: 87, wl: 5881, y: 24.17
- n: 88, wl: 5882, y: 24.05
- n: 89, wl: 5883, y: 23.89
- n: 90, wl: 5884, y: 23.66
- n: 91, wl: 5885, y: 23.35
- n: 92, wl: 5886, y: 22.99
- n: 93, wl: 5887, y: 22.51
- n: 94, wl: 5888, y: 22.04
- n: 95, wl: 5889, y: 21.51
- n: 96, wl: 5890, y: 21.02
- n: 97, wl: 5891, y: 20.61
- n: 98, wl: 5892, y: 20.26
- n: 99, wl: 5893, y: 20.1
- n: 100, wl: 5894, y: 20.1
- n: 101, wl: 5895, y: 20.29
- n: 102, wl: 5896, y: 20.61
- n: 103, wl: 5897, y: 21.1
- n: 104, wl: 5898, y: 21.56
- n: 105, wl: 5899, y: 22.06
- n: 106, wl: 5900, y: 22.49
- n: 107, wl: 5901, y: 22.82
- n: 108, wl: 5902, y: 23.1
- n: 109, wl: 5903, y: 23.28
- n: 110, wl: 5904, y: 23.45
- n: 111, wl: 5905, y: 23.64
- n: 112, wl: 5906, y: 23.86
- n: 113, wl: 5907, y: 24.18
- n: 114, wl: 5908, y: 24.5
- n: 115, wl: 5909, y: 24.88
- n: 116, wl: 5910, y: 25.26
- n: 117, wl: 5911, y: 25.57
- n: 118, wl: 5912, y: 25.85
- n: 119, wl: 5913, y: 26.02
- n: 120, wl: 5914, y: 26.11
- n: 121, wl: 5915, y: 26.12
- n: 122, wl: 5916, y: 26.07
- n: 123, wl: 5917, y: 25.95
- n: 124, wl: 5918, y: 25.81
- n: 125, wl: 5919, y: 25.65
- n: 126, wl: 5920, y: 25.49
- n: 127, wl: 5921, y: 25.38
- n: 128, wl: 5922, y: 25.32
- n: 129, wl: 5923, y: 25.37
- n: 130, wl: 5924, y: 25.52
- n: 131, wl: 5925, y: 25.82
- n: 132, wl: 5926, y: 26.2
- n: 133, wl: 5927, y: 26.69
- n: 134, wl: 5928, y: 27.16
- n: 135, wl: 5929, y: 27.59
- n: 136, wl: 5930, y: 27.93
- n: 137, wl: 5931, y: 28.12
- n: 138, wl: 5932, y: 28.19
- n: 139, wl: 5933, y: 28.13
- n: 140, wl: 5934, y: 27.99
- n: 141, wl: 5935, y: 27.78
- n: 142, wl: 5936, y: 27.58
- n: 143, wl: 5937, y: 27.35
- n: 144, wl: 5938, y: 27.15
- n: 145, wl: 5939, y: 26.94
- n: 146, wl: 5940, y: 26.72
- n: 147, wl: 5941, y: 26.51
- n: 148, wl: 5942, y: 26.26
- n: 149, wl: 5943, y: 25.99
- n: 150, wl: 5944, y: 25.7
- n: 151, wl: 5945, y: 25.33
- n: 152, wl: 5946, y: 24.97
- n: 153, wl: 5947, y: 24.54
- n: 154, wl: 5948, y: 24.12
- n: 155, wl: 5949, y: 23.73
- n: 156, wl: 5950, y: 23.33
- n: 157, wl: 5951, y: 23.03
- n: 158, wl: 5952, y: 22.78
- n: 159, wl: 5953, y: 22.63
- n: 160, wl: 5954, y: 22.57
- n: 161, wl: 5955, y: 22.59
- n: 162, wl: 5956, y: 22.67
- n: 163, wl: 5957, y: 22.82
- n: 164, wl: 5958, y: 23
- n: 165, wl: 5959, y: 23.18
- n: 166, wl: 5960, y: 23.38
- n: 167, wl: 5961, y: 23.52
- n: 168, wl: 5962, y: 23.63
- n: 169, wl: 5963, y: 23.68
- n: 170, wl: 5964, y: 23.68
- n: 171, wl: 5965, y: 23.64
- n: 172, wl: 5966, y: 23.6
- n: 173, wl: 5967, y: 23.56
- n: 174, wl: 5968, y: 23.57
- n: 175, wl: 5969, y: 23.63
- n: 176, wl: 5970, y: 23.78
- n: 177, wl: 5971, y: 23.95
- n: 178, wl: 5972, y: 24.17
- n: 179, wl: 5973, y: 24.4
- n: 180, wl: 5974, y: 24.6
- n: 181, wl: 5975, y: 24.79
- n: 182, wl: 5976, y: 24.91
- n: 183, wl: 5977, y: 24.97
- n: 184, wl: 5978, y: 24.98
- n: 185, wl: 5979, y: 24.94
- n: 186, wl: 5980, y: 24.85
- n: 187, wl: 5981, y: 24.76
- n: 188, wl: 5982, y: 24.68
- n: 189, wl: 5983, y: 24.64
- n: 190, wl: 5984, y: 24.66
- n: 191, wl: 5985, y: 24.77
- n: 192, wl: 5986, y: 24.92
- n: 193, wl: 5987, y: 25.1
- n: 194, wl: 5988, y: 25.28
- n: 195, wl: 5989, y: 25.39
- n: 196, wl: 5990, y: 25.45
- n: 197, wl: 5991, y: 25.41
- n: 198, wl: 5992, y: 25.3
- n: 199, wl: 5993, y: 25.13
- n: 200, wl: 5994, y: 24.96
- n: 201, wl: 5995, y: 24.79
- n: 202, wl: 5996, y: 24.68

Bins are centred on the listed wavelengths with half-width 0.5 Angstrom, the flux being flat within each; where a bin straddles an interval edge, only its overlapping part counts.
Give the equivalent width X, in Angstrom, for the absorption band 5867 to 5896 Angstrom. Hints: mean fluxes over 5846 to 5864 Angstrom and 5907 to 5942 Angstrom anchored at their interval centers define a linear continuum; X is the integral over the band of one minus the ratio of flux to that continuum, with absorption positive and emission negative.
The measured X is 1.8 Angstrom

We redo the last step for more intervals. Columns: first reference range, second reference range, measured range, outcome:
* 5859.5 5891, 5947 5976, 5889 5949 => -2.5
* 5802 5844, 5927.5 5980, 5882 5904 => 3.3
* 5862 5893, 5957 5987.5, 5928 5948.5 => -2.2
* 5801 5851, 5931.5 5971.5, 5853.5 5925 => 4.6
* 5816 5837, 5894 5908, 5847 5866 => 0.9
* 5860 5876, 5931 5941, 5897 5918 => 1.8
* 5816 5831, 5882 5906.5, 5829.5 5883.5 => -1.8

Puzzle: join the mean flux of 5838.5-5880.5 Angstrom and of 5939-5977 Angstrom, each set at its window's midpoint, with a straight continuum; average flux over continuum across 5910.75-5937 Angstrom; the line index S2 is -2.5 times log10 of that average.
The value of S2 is -0.09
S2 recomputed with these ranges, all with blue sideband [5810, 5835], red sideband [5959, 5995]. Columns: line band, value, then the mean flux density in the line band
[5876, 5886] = 0.08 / 24.1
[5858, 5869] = 0.07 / 24.6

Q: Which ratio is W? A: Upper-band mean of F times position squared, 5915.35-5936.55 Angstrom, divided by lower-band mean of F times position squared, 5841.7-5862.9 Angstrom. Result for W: 1.10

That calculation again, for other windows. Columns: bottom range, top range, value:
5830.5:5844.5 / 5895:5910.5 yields 0.84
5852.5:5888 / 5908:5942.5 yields 1.11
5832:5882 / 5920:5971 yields 1.01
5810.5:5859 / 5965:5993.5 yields 0.98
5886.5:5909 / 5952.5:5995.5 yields 1.12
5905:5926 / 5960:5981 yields 0.97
